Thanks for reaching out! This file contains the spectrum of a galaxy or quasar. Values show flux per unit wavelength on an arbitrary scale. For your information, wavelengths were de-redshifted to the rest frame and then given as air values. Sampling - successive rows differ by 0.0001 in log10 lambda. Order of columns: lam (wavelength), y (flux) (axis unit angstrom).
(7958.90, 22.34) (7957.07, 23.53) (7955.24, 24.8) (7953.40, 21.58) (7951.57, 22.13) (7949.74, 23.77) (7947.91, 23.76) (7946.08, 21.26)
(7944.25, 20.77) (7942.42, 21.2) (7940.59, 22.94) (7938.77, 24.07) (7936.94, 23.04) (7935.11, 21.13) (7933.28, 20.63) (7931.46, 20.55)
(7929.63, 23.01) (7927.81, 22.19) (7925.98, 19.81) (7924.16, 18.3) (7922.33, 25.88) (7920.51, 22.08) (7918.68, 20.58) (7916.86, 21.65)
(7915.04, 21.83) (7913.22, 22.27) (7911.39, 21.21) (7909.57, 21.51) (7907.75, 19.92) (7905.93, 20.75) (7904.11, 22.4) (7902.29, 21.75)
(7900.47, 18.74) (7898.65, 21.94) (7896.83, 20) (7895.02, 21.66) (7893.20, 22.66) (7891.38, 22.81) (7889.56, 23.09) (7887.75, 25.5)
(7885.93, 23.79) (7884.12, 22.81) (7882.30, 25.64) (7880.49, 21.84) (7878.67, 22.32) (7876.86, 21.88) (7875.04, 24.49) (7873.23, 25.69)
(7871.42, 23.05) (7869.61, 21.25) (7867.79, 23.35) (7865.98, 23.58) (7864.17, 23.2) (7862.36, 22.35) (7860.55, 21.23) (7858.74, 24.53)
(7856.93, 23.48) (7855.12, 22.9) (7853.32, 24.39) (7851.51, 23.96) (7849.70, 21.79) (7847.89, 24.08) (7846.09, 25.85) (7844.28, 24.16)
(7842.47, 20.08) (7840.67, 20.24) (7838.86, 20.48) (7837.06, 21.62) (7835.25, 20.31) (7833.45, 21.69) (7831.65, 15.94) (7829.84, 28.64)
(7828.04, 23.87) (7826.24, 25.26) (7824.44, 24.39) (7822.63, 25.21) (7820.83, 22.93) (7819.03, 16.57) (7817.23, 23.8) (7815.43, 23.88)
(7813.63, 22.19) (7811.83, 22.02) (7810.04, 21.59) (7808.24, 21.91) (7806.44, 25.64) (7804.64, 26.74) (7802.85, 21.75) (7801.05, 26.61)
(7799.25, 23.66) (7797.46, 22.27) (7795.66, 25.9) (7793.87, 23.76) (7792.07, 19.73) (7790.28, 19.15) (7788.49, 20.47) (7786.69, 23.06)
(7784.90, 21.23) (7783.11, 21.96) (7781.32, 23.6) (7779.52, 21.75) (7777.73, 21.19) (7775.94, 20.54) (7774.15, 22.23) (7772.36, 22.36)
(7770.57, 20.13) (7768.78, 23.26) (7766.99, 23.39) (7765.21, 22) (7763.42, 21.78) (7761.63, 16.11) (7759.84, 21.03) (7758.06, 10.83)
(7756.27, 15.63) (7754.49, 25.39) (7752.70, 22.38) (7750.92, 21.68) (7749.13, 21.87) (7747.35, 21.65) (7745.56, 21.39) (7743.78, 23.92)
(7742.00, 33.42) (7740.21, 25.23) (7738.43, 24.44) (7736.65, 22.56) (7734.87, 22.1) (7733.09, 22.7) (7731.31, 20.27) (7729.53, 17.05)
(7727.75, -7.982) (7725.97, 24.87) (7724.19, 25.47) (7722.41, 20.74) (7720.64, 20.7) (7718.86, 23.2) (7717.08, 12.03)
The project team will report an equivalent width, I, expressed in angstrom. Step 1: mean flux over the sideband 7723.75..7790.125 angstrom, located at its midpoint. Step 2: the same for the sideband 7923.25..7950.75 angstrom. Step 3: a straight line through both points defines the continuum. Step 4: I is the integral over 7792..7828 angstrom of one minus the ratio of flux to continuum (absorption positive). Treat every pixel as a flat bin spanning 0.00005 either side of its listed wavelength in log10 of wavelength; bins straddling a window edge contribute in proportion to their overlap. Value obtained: -3.6 angstrom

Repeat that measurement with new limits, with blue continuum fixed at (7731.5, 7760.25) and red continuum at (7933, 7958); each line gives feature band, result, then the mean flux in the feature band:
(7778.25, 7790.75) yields 0.3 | 21.7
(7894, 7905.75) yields 0.7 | 21.1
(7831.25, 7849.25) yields 0.6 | 21.6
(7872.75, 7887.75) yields -0.8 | 23.6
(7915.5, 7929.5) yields 0.6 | 21.6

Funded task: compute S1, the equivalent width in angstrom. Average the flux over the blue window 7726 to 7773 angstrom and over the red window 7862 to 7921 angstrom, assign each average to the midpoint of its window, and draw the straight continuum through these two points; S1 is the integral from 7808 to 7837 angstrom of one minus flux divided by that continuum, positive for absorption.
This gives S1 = -1.3 angstrom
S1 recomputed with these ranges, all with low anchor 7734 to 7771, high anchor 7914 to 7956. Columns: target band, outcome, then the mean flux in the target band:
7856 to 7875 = -1.1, 23.2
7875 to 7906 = -0.6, 22.4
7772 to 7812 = -1.1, 22.6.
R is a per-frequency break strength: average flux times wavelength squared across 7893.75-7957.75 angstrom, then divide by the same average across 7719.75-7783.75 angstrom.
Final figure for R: 1.08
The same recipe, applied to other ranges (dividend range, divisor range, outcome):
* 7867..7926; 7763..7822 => 1.02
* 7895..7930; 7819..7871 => 0.95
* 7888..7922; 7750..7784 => 1.07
